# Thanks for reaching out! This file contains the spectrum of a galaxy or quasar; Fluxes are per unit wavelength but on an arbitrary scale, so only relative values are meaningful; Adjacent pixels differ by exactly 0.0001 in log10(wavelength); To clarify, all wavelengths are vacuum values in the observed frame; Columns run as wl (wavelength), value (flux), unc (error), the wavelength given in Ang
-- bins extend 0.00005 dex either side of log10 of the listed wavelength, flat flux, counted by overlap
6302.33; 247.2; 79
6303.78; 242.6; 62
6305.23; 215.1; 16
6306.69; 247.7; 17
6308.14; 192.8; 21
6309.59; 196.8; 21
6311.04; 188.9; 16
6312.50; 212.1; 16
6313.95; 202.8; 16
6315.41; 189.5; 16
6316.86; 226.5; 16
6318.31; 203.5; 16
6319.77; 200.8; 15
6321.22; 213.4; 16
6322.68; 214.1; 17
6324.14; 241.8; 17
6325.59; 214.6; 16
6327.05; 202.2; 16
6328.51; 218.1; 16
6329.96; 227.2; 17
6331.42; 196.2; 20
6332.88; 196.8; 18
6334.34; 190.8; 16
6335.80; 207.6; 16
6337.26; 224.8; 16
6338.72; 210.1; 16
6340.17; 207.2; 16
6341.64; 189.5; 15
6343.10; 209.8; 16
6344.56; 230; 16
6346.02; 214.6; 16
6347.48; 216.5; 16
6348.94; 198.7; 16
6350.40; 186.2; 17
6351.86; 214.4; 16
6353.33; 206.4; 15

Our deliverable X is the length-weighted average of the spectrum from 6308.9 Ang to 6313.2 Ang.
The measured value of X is 199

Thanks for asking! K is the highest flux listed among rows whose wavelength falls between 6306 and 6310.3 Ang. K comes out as 247.7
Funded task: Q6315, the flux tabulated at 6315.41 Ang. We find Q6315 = 189.5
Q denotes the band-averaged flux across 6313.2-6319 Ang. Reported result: 206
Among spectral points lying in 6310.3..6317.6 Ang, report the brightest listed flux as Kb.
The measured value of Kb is 226.5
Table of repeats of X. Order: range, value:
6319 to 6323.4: 209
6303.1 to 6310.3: 219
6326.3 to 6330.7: 216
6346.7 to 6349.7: 208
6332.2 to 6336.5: 198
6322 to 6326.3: 224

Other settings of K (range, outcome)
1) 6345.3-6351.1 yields 216.5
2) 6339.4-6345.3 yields 230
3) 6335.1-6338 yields 224.8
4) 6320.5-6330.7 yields 241.8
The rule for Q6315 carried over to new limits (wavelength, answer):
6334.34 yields 190.8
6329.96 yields 227.2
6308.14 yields 192.8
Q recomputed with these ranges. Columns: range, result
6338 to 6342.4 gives 202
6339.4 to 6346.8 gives 210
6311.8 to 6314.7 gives 207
